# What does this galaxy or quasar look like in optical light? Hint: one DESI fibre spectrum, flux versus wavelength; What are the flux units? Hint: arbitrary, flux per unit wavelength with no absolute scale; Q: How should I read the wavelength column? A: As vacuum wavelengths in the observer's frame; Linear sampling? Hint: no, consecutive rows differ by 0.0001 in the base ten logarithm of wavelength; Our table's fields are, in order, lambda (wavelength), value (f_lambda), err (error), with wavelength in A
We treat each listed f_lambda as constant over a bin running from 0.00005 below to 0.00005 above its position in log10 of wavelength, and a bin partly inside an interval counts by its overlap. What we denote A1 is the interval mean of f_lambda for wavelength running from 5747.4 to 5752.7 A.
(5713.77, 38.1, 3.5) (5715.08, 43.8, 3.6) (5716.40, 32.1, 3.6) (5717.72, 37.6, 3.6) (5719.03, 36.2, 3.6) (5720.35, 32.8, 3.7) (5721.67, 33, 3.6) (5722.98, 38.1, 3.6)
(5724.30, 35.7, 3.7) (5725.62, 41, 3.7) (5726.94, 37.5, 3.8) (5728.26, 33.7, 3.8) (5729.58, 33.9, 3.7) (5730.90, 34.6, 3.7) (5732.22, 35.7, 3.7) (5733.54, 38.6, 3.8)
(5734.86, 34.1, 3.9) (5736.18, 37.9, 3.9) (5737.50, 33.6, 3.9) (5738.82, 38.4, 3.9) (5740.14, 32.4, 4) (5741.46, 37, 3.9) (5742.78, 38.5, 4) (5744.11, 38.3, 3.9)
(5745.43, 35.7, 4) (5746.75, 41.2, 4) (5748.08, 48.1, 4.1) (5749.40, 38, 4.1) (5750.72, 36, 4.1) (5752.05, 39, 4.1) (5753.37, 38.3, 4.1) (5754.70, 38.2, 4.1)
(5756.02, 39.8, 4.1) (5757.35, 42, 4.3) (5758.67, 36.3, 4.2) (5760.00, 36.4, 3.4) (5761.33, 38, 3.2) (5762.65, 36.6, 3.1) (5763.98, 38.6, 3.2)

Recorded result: 40.2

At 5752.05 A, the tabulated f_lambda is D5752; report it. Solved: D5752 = 39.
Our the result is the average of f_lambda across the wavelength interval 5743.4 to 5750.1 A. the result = 40.2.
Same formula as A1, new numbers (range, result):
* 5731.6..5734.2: 37.2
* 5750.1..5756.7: 38.3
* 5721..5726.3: 36.9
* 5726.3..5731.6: 34.9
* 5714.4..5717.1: 37.9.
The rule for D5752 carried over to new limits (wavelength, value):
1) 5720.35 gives 32.8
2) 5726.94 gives 37.5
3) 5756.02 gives 39.8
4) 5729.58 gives 33.9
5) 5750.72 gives 36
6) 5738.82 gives 38.4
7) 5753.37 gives 38.3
